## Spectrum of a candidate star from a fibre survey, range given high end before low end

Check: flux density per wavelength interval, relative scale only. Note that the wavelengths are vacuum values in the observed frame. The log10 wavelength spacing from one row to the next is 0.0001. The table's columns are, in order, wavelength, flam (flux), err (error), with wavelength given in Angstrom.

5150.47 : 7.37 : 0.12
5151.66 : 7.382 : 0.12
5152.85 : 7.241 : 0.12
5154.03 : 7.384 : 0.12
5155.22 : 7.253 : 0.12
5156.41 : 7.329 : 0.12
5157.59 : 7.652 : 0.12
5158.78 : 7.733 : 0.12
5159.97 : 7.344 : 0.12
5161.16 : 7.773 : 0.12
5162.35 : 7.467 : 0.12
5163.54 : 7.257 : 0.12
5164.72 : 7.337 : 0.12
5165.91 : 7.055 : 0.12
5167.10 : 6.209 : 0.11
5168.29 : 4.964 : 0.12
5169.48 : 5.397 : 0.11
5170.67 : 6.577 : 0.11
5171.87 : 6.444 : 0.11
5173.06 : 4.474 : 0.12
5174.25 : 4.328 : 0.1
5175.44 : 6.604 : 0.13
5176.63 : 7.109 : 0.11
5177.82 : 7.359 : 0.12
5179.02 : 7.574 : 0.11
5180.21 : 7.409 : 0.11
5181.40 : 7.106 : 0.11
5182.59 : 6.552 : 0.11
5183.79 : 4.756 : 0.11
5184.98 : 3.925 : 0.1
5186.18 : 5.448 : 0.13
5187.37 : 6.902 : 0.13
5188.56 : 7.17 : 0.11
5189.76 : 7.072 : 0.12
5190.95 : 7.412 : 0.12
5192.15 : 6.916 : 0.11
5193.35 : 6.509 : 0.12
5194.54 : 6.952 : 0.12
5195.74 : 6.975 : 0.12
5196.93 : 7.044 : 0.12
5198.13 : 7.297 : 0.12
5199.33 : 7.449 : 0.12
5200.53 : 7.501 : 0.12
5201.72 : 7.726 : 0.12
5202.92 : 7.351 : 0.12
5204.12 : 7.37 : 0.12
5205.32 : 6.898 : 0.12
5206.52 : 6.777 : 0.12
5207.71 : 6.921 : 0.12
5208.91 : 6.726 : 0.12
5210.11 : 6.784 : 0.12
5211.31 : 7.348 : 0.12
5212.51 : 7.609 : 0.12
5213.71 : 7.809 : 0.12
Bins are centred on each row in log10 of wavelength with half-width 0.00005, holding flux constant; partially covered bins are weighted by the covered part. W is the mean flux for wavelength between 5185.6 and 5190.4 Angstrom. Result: 6.67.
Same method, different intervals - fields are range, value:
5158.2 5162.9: 7.57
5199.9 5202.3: 7.63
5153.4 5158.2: 7.41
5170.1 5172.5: 6.46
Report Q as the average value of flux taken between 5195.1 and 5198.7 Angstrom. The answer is 7.1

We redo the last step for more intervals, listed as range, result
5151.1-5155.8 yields 7.31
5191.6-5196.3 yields 6.83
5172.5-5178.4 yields 5.99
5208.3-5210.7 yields 6.75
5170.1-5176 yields 5.67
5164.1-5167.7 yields 6.88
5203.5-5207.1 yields 7.01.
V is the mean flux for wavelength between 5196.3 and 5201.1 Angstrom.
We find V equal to 7.32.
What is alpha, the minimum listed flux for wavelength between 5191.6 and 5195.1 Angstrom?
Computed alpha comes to 6.509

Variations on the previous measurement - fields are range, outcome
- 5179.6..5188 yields 3.925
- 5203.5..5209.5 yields 6.726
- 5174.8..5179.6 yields 6.604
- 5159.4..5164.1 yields 7.257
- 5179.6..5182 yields 7.106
